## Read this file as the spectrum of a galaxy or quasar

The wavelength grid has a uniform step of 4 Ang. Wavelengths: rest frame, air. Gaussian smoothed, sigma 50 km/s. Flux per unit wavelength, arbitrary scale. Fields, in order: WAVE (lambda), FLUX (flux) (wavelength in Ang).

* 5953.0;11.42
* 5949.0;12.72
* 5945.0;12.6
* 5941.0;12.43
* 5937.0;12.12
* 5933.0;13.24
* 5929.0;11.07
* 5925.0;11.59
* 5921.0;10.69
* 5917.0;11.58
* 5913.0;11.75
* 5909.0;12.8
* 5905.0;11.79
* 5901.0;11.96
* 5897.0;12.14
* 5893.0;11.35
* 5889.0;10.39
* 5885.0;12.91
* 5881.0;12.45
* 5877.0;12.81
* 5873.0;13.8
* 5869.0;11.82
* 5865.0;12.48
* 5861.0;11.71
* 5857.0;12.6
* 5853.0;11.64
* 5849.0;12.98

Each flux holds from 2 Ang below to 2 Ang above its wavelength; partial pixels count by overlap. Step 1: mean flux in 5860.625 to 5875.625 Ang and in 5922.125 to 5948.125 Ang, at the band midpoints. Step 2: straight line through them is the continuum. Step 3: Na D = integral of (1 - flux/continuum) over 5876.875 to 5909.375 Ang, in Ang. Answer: 1.1 Ang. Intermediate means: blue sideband 12.5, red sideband 12.1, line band 12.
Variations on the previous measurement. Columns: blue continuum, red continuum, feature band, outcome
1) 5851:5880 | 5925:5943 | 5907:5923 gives 0.67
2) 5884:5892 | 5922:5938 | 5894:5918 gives -0.70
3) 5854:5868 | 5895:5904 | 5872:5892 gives -0.42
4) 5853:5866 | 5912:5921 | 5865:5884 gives -1.18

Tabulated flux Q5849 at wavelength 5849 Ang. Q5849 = 12.98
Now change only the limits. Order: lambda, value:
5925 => 11.59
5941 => 12.43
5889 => 10.39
